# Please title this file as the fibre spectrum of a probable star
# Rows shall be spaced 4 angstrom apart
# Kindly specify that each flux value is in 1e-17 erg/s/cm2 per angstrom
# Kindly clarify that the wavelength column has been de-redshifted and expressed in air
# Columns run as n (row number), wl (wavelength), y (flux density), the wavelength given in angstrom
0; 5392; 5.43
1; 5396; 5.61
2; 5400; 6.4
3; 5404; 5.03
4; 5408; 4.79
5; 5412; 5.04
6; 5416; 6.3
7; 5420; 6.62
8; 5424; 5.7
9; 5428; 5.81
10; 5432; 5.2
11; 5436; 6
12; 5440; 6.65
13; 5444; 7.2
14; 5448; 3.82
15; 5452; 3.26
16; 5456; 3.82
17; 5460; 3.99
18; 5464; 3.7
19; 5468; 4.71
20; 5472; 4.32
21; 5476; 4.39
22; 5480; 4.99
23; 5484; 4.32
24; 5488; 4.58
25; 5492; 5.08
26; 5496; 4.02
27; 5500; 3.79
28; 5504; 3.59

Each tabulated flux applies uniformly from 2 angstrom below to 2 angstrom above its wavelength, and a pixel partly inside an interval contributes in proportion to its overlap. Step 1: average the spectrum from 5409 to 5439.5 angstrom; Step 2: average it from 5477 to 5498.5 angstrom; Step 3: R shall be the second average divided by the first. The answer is 0.8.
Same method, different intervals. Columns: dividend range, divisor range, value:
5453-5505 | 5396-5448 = 0.73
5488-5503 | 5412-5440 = 0.72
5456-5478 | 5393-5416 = 0.77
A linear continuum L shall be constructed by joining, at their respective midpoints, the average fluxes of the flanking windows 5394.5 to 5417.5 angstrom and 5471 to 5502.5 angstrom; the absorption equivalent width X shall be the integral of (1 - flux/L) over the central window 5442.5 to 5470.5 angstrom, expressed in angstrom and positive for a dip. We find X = 3.09 angstrom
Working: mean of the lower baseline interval 5.51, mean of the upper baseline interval 4.43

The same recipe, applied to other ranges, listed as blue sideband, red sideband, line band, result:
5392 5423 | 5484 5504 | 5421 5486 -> 0.7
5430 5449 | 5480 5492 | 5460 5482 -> 2.8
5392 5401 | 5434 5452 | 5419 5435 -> -0.3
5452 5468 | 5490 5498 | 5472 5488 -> -1.0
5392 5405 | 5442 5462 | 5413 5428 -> -2.6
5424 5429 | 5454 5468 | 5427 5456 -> -1.7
